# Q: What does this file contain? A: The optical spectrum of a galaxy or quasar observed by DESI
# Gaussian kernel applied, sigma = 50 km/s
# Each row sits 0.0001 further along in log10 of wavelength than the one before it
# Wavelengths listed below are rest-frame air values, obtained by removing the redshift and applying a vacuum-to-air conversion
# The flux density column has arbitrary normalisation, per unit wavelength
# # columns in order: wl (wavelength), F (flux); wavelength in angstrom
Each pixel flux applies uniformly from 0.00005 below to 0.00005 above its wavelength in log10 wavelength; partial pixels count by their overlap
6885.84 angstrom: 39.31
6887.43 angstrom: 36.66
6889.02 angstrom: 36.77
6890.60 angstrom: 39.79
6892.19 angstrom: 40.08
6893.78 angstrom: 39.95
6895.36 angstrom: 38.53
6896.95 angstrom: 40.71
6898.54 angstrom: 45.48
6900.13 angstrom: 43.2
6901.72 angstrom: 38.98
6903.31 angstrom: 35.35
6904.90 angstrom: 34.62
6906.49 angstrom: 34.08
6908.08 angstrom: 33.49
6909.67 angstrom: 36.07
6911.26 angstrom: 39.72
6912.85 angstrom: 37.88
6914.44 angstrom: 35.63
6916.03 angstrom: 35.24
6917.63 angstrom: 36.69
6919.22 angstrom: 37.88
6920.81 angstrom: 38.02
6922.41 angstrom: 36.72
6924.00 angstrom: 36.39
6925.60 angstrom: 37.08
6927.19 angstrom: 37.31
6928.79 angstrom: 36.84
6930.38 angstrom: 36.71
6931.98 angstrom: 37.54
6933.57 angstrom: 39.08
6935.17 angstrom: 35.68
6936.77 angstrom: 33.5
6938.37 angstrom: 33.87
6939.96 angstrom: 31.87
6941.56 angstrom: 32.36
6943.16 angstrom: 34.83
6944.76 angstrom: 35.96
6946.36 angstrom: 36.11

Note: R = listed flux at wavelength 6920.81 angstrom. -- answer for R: 38.02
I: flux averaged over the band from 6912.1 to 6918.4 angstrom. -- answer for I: 36.3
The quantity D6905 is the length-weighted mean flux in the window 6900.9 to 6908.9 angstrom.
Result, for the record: 35.3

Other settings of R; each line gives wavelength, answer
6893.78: 39.95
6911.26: 39.72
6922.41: 36.72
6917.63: 36.69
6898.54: 45.48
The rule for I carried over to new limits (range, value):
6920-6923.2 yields 37.3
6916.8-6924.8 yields 37.1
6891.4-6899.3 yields 40.9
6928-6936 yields 37.2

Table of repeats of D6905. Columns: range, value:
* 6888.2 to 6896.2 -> 39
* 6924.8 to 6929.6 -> 37.1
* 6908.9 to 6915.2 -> 37.4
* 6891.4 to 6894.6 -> 40.1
